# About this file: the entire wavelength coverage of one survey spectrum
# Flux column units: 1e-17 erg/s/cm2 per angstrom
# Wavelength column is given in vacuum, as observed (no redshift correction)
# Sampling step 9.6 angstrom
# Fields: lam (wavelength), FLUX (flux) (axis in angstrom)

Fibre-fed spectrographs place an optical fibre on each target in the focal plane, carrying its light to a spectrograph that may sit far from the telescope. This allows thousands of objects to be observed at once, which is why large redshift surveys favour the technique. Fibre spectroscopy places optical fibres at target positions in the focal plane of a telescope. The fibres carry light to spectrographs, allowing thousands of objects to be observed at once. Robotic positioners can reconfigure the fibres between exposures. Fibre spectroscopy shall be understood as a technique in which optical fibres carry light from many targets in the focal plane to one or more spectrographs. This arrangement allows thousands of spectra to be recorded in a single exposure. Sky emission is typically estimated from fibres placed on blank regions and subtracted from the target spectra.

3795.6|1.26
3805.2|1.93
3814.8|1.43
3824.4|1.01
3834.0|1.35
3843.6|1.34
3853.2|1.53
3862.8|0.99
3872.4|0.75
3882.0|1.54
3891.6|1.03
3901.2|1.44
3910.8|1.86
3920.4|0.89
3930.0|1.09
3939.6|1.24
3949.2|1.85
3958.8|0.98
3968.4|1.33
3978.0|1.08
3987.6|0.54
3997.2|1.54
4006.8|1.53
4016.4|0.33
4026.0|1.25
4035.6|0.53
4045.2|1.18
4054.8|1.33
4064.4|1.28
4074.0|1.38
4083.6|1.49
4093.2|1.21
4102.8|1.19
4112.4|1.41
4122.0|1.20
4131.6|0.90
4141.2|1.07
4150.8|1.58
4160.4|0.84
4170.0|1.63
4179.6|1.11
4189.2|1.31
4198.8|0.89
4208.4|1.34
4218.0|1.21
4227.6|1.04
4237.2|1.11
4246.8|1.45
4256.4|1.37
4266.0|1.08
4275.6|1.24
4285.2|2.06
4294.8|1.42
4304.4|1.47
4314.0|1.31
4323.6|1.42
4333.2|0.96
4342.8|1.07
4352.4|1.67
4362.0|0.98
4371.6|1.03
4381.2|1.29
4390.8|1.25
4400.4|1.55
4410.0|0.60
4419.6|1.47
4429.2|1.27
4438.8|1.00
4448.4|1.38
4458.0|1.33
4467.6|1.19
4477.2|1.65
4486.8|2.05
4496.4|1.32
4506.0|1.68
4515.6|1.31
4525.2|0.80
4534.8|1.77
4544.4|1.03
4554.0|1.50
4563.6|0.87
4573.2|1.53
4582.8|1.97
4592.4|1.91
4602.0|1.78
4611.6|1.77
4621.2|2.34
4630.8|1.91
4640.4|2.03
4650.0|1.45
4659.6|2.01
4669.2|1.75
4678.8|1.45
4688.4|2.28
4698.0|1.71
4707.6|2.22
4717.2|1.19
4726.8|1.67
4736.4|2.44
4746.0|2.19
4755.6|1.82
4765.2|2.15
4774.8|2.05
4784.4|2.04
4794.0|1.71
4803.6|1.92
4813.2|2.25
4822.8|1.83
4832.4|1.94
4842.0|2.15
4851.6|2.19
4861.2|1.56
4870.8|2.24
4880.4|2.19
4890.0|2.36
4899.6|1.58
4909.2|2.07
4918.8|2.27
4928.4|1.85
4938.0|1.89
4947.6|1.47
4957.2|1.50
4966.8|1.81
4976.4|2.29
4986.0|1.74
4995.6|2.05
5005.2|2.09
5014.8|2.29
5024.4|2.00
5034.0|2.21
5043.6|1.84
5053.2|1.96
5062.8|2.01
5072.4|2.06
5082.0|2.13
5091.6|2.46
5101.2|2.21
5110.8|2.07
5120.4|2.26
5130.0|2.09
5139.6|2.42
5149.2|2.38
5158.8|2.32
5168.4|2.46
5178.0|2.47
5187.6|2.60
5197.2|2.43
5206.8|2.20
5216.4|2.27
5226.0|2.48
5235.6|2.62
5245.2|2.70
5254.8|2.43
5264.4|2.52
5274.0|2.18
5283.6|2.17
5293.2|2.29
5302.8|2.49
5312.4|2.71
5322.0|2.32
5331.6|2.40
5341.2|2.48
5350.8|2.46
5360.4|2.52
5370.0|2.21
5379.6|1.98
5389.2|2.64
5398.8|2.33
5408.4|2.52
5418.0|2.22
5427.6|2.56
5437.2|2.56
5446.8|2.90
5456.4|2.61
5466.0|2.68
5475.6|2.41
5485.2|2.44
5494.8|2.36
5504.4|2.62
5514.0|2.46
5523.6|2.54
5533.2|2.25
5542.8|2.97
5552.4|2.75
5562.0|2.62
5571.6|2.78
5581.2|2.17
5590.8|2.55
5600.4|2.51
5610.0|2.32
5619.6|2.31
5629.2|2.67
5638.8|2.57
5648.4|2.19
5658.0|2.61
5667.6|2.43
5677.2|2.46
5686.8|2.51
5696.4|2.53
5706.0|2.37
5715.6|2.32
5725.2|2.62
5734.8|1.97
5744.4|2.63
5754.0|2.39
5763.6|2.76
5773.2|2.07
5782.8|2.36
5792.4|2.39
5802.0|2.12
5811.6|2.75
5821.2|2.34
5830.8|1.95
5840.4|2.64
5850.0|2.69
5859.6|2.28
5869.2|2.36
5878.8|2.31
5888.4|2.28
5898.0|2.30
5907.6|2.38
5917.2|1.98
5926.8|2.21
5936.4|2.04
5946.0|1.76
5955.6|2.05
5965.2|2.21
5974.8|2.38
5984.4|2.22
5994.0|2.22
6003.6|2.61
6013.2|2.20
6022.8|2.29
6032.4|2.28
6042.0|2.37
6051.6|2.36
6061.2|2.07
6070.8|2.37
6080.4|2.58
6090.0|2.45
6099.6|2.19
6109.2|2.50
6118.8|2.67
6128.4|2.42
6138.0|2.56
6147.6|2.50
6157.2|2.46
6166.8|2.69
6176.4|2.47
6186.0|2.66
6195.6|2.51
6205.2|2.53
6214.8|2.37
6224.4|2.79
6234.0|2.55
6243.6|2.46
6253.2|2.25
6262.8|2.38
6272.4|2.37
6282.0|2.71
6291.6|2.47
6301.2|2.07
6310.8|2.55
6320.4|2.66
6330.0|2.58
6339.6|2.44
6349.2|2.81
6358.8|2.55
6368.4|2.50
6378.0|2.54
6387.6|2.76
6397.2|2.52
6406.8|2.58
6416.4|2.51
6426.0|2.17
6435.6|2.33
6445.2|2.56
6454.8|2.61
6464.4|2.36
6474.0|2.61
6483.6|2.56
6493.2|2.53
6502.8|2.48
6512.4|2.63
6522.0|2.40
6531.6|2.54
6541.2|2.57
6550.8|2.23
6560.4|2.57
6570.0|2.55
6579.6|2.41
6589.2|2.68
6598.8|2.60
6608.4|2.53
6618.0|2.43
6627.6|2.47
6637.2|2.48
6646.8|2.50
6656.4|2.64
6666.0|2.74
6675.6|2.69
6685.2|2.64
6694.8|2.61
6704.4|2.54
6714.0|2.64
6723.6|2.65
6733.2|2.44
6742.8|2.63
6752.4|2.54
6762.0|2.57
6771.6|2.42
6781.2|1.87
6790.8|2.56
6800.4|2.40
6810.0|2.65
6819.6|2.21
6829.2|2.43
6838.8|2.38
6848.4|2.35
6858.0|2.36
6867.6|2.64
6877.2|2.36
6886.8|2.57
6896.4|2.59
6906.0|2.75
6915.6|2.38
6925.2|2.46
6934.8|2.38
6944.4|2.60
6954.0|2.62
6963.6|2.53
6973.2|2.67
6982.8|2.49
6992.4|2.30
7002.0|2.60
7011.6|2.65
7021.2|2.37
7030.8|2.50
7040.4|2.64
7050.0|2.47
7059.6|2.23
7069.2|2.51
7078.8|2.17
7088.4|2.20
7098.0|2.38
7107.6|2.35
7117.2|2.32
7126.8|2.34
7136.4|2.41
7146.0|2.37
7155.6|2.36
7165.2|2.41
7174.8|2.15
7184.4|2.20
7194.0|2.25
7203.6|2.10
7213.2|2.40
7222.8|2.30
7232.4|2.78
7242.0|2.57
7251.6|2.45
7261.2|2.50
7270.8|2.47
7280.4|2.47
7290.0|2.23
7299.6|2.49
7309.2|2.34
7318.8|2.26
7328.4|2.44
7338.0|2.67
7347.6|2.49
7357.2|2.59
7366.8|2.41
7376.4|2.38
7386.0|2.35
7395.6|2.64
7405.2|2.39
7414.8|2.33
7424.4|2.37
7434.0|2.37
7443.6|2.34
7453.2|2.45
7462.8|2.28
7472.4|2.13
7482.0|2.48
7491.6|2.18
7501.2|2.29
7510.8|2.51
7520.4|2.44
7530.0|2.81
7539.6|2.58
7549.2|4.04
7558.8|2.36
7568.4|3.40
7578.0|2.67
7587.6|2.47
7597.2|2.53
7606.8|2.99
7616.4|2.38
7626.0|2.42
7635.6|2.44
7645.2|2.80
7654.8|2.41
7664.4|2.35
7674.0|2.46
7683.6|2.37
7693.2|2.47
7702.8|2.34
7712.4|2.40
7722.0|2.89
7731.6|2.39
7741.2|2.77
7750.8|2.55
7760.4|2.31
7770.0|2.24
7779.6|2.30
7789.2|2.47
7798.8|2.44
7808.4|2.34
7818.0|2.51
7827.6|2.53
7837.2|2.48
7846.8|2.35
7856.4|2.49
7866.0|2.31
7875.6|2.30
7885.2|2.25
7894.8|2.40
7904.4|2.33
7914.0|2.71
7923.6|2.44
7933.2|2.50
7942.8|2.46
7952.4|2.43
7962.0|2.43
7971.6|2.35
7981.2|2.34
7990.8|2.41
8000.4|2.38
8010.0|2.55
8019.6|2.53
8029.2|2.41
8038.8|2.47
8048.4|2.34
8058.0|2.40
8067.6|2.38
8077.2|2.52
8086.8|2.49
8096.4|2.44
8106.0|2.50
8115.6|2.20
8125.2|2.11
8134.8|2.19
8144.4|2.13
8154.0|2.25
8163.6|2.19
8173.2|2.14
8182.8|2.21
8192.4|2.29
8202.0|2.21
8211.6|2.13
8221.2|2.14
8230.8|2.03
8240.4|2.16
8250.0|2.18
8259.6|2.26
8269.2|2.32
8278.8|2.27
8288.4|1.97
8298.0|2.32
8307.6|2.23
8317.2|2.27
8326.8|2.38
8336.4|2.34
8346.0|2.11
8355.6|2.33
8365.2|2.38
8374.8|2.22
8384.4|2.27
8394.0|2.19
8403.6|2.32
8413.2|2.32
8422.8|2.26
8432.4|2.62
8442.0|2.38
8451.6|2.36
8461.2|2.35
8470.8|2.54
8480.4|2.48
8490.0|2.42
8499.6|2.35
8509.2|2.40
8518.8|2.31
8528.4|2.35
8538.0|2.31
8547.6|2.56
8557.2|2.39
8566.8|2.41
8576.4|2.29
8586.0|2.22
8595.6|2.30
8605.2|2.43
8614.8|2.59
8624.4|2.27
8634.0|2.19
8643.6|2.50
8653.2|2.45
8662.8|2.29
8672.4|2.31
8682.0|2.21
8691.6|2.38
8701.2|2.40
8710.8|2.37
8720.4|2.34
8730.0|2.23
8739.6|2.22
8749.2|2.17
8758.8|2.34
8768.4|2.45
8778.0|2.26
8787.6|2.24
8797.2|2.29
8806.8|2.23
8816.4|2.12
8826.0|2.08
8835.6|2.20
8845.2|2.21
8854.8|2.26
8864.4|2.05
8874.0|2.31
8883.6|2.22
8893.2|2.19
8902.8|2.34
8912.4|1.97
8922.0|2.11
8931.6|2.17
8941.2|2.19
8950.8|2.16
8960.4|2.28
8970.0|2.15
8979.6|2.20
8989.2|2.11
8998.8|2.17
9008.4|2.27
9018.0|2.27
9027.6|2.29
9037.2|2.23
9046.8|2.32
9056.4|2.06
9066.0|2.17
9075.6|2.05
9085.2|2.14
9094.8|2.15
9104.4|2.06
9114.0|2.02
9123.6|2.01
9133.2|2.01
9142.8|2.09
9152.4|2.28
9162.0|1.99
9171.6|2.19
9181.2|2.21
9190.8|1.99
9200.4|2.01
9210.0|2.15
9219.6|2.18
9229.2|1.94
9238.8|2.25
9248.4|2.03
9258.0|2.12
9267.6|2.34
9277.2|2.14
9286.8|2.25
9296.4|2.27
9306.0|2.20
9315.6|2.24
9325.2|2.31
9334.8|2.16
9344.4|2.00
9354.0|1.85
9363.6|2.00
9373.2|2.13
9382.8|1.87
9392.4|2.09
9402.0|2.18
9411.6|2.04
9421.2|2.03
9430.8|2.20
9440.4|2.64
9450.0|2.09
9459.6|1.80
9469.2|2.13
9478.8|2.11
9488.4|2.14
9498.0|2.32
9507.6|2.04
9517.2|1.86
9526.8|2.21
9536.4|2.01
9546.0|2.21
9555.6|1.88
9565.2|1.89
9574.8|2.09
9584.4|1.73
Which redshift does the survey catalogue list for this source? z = 0.15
